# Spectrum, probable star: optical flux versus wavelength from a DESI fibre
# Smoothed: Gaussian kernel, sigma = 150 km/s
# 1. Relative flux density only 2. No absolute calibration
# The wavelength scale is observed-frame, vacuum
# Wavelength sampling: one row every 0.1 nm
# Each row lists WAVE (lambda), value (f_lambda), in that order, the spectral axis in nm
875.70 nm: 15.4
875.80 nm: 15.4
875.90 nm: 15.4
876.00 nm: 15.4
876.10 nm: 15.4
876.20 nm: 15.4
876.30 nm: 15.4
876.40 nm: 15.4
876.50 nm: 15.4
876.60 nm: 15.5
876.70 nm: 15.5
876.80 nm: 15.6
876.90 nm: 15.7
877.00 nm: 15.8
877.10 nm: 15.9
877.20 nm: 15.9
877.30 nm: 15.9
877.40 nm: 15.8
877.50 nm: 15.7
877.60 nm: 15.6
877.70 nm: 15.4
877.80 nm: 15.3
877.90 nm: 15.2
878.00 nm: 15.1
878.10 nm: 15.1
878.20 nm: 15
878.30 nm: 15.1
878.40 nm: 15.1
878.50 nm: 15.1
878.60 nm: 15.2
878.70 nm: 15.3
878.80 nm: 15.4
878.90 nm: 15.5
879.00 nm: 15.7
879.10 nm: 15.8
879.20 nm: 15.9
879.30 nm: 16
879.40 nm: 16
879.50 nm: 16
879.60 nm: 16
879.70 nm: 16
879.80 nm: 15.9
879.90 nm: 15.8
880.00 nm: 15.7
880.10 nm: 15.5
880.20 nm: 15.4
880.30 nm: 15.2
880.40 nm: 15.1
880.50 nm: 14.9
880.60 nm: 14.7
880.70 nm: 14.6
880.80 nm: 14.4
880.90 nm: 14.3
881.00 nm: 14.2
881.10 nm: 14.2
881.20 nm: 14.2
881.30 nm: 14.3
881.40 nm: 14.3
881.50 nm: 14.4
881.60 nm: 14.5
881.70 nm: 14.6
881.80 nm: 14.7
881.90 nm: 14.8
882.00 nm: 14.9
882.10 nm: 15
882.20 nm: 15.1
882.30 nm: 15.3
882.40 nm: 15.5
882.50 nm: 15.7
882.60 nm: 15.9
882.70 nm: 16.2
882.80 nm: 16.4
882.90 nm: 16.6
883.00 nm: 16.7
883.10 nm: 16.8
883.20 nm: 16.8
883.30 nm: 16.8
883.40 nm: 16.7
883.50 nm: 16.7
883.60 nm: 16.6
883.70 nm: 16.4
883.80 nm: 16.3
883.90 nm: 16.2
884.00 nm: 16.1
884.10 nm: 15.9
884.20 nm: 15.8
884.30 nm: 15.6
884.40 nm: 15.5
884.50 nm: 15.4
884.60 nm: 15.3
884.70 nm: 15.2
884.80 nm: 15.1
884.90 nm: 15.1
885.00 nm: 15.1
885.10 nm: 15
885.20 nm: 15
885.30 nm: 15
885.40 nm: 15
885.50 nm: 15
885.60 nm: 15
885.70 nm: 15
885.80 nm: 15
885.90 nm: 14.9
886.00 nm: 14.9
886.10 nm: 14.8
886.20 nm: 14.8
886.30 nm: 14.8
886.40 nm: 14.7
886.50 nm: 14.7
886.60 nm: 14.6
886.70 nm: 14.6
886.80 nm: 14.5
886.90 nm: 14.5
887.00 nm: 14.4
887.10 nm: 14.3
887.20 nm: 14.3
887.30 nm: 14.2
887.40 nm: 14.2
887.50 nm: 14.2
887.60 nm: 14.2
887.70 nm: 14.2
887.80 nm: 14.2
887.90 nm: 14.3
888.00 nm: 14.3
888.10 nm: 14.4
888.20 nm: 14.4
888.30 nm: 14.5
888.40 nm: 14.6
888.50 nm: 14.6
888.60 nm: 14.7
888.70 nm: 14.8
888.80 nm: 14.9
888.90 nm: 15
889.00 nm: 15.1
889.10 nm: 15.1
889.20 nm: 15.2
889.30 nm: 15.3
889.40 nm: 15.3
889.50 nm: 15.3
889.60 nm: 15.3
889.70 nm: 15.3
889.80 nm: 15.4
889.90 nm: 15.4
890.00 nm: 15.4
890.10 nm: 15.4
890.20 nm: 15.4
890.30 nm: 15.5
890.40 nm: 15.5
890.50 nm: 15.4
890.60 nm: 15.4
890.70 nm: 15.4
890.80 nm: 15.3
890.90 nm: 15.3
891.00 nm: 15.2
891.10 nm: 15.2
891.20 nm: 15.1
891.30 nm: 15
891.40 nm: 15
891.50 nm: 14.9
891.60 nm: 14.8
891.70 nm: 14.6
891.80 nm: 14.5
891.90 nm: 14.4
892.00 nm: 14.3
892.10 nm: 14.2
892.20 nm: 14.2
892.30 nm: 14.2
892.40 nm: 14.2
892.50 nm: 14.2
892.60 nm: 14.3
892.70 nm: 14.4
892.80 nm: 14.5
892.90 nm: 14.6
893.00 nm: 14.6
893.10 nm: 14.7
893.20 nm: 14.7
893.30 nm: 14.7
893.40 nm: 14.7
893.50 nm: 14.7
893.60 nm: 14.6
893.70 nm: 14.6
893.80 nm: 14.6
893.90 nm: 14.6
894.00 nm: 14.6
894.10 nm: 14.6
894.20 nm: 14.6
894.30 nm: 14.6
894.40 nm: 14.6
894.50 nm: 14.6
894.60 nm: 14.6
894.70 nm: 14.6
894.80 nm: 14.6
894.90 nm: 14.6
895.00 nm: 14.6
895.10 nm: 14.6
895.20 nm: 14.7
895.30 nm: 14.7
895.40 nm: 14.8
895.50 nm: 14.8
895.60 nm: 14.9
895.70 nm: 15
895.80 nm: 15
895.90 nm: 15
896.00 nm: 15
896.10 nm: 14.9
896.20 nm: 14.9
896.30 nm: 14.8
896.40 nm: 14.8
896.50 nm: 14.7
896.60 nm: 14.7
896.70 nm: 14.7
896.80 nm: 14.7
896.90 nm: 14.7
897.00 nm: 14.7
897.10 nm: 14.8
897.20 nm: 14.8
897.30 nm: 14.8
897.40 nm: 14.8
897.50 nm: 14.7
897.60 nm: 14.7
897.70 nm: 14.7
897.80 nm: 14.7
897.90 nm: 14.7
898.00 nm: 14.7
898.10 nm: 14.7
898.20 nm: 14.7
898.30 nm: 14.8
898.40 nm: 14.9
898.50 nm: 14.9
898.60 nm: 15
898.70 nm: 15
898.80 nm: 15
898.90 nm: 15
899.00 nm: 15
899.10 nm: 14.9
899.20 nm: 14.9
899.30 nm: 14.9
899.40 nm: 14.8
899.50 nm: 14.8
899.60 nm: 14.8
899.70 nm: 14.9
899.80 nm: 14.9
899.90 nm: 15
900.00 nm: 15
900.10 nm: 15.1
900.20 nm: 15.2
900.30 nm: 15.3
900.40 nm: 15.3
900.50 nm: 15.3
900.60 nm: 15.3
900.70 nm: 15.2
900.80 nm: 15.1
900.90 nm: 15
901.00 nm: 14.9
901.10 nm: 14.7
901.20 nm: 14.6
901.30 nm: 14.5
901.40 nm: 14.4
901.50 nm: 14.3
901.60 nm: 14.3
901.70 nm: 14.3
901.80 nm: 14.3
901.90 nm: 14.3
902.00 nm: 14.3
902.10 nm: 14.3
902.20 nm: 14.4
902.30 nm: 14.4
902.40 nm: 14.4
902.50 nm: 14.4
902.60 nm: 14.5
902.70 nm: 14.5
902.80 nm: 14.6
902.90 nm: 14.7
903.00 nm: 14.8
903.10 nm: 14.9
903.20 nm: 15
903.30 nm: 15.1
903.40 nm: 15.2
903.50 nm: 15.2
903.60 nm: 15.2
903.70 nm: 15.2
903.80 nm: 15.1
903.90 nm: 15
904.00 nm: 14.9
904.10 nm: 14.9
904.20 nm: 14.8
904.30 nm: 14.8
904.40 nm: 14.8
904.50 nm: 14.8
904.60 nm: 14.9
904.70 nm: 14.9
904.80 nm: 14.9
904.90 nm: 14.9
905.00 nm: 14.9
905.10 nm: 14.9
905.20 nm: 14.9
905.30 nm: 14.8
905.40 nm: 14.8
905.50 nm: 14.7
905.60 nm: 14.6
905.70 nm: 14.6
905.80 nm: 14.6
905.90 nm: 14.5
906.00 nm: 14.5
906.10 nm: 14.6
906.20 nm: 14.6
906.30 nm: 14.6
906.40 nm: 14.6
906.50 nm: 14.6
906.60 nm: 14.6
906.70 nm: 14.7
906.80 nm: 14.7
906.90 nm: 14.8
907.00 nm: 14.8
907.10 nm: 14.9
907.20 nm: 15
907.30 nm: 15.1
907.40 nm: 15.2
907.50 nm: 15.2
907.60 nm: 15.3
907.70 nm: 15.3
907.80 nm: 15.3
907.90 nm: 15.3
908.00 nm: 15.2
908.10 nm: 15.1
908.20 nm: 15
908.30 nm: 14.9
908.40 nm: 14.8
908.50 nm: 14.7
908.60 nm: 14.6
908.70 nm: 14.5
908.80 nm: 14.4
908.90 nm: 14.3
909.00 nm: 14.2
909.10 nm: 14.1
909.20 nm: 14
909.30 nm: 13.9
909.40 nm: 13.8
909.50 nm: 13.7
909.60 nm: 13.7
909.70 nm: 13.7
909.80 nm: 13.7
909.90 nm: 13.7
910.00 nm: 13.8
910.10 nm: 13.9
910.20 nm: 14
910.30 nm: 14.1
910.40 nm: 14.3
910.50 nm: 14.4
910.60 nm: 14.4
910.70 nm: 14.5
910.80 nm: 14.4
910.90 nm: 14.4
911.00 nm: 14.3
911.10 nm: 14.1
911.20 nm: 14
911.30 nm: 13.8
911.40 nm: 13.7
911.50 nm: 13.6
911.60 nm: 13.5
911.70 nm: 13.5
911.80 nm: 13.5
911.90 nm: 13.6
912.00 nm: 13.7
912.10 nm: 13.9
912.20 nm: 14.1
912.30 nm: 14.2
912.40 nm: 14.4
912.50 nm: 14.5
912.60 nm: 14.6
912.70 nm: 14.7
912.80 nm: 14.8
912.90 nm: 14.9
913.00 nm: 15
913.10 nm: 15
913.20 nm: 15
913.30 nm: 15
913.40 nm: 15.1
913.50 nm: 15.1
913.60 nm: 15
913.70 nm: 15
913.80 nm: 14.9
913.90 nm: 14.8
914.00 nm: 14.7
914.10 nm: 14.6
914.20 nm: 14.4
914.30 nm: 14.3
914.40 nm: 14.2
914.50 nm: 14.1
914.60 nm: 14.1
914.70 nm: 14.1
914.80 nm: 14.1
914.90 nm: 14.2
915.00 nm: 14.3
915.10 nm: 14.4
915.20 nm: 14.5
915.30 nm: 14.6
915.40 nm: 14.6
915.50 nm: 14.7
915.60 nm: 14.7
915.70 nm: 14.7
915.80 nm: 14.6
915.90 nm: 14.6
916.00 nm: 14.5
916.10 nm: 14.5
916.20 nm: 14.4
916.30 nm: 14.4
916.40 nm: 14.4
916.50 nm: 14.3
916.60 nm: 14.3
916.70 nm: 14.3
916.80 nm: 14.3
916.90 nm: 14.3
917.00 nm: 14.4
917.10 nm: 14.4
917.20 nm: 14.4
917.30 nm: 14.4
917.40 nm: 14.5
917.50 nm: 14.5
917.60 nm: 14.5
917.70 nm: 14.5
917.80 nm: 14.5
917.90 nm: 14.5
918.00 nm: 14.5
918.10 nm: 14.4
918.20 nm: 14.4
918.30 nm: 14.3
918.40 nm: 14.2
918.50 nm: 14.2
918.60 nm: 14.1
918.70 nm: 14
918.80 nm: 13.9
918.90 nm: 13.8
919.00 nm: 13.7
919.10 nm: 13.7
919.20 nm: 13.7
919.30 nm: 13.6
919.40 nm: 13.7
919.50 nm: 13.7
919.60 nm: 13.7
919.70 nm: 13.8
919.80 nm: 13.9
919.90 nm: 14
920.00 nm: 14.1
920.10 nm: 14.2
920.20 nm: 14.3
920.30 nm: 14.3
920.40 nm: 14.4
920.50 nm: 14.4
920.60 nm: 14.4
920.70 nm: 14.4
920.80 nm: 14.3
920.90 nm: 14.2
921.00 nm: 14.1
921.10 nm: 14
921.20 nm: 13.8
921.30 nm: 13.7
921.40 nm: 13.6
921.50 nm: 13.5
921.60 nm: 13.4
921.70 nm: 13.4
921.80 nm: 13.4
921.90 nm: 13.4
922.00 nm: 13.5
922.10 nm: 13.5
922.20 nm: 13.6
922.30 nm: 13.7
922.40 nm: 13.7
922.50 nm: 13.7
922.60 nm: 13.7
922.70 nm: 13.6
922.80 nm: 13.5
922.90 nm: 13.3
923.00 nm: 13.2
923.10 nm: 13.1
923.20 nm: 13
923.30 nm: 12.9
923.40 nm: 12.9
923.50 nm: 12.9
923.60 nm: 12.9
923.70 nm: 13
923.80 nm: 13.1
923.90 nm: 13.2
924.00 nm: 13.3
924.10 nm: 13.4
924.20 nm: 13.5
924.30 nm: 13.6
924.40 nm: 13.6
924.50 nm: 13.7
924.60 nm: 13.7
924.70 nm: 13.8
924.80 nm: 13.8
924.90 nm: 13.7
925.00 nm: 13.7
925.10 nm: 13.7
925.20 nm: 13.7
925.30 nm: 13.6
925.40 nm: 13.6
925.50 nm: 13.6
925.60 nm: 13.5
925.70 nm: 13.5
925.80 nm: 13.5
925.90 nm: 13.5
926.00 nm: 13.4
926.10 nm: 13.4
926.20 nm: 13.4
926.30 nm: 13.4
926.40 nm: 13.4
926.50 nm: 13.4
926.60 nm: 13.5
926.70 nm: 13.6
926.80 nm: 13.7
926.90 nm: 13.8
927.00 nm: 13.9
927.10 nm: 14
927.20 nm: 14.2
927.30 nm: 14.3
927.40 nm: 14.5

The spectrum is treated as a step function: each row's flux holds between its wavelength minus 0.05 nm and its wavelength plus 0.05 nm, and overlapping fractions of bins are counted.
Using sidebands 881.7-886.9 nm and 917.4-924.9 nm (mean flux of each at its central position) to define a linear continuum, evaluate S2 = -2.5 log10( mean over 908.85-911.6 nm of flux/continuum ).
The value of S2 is 0.02 mag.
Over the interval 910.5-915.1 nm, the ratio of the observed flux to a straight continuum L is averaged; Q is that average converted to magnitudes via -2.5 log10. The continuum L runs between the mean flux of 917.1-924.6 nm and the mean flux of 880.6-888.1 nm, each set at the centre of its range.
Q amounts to -0.02 mag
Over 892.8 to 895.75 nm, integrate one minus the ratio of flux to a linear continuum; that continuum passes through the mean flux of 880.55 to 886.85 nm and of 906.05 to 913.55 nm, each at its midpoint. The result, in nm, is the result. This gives 0.05 nm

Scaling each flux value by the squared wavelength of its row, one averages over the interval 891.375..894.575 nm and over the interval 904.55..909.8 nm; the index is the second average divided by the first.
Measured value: 1.04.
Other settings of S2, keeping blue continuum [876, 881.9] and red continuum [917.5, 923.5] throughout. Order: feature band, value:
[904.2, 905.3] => -0.035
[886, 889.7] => 0.023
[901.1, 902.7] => 0.007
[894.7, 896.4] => -0.007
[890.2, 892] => -0.016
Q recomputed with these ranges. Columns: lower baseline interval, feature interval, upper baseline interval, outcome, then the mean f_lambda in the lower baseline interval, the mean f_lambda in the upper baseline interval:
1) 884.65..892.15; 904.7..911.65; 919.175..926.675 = -0.03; 14.9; 13.6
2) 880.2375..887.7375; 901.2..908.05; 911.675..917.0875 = -0.01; 15.1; 14.5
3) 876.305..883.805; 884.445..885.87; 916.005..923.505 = 0.01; 15.5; 14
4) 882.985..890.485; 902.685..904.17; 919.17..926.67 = -0.04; 15.1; 13.6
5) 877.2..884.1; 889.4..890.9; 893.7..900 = -0.02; 15.5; 14.8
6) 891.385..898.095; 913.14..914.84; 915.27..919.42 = -0.02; 14.7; 14.3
